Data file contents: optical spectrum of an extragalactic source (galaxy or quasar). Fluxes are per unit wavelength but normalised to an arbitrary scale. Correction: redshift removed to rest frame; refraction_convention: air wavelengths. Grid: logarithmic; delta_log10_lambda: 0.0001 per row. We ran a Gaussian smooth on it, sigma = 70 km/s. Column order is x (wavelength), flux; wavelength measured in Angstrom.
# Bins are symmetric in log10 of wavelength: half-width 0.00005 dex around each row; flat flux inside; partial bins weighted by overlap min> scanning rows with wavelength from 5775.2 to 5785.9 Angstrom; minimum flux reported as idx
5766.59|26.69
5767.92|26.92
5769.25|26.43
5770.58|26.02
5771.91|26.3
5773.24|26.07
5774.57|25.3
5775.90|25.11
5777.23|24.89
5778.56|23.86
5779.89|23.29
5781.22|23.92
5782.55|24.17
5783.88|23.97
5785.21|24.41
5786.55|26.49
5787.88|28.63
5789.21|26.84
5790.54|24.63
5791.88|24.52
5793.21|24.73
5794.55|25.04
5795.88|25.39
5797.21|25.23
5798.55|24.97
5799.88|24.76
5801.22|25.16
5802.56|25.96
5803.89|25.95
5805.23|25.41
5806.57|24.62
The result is 23.29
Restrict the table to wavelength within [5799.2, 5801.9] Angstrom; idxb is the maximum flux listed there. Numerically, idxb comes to 25.16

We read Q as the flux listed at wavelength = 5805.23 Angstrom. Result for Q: 25.41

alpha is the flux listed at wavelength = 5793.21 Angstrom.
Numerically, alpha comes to 24.73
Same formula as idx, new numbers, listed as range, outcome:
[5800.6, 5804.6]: 25.16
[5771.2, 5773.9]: 26.07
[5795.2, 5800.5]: 24.76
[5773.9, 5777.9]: 24.89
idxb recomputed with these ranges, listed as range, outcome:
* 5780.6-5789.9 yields 28.63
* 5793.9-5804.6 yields 25.96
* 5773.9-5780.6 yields 25.3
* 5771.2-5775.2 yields 26.3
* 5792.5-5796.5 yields 25.39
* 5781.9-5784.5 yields 24.17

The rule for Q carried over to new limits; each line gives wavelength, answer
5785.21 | 24.41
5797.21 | 25.23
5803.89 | 25.95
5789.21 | 26.84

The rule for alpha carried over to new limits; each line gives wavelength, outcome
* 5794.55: 25.04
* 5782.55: 24.17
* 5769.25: 26.43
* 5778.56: 23.86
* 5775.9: 25.11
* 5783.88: 23.97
